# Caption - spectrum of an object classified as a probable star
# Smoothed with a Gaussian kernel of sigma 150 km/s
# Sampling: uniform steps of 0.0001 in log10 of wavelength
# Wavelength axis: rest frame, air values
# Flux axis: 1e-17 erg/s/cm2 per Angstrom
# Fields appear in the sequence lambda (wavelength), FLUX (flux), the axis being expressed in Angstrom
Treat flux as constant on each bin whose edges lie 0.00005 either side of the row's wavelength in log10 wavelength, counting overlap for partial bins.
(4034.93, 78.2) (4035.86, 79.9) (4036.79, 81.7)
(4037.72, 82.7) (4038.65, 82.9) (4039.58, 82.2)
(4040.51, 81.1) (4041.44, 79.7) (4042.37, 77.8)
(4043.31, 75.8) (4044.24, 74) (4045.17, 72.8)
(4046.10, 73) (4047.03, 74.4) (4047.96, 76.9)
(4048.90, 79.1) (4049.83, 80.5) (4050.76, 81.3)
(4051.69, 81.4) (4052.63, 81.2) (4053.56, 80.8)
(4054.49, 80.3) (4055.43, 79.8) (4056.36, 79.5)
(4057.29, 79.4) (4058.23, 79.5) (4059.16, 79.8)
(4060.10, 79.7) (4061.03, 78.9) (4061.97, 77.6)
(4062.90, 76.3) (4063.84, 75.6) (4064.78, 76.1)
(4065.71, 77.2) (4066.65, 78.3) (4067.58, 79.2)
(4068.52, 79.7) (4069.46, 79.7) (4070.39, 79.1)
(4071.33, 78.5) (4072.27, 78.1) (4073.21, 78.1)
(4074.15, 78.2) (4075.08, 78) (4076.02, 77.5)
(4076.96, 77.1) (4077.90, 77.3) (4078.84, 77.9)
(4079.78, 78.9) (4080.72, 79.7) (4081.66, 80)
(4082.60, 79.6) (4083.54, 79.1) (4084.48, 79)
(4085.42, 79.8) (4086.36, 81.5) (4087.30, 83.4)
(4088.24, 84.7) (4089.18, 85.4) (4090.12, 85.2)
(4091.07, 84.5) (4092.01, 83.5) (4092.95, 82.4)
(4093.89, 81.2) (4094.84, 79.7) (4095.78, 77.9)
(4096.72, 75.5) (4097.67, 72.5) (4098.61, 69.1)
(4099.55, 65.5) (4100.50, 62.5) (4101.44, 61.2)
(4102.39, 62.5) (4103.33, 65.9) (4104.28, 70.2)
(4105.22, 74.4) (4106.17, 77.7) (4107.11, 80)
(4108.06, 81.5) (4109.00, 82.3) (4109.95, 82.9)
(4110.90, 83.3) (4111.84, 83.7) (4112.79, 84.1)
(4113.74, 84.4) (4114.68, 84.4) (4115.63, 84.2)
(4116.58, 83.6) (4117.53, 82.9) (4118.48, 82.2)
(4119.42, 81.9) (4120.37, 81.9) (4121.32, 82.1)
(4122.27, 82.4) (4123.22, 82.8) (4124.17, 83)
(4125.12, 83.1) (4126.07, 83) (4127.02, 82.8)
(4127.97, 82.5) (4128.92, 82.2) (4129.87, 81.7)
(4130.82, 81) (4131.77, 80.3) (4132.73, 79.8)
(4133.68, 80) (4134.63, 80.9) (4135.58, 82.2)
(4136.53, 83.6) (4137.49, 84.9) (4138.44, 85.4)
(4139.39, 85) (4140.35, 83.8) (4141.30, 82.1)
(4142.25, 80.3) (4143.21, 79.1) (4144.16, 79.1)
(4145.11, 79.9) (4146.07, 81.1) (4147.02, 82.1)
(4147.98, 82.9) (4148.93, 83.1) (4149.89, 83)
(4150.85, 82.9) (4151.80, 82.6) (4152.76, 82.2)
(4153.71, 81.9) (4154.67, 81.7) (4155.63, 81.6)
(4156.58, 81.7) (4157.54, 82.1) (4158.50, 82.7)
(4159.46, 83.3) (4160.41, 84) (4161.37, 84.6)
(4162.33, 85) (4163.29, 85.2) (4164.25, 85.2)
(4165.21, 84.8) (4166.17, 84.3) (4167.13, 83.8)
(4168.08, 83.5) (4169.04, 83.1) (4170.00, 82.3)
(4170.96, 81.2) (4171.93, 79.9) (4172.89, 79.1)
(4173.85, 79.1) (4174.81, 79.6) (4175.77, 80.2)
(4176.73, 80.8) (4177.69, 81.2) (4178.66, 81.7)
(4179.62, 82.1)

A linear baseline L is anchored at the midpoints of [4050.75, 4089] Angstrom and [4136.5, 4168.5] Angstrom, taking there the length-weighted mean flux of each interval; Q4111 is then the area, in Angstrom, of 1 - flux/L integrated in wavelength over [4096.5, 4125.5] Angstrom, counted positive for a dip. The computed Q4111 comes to 1.14 Angstrom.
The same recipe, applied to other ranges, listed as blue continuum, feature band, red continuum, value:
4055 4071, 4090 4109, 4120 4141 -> 1.4 Angstrom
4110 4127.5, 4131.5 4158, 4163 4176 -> 0.2 Angstrom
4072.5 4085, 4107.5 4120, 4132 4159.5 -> -0.4 Angstrom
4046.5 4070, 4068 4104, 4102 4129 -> 1.1 Angstrom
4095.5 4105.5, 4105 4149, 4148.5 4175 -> -4.5 Angstrom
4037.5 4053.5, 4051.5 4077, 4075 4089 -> 0.1 Angstrom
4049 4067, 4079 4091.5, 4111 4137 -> -0.2 Angstrom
